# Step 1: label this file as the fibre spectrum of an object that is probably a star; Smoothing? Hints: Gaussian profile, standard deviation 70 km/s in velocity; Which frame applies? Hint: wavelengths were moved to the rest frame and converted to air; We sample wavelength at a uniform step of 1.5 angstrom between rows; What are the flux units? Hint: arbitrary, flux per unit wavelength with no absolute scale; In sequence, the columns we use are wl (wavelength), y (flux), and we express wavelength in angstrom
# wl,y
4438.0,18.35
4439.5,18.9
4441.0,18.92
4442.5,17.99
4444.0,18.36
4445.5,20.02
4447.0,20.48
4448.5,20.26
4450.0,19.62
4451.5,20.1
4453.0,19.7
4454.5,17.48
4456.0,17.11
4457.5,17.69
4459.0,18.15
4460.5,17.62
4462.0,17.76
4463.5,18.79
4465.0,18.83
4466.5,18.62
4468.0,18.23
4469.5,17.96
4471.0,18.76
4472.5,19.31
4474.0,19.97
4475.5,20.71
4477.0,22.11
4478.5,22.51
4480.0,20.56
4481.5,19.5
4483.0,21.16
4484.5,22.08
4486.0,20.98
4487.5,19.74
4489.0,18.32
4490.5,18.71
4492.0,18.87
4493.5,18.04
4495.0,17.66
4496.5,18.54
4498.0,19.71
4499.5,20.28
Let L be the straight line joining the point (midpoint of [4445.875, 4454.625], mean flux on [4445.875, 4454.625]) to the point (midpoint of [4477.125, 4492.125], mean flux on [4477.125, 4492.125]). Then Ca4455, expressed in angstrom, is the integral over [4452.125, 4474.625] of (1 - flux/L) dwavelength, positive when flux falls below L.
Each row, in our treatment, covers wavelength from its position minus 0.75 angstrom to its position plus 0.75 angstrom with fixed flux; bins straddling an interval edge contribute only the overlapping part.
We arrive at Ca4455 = 1.8 angstrom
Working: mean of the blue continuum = 19.8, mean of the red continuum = 20.4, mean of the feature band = 18.4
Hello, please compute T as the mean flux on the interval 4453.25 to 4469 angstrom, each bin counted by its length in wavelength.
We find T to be 18.1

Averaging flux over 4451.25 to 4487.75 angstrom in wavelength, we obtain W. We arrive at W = 19.4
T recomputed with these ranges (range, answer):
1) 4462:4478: 19.3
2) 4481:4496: 19.5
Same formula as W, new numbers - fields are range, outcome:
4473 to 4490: 20.6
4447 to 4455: 19.6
